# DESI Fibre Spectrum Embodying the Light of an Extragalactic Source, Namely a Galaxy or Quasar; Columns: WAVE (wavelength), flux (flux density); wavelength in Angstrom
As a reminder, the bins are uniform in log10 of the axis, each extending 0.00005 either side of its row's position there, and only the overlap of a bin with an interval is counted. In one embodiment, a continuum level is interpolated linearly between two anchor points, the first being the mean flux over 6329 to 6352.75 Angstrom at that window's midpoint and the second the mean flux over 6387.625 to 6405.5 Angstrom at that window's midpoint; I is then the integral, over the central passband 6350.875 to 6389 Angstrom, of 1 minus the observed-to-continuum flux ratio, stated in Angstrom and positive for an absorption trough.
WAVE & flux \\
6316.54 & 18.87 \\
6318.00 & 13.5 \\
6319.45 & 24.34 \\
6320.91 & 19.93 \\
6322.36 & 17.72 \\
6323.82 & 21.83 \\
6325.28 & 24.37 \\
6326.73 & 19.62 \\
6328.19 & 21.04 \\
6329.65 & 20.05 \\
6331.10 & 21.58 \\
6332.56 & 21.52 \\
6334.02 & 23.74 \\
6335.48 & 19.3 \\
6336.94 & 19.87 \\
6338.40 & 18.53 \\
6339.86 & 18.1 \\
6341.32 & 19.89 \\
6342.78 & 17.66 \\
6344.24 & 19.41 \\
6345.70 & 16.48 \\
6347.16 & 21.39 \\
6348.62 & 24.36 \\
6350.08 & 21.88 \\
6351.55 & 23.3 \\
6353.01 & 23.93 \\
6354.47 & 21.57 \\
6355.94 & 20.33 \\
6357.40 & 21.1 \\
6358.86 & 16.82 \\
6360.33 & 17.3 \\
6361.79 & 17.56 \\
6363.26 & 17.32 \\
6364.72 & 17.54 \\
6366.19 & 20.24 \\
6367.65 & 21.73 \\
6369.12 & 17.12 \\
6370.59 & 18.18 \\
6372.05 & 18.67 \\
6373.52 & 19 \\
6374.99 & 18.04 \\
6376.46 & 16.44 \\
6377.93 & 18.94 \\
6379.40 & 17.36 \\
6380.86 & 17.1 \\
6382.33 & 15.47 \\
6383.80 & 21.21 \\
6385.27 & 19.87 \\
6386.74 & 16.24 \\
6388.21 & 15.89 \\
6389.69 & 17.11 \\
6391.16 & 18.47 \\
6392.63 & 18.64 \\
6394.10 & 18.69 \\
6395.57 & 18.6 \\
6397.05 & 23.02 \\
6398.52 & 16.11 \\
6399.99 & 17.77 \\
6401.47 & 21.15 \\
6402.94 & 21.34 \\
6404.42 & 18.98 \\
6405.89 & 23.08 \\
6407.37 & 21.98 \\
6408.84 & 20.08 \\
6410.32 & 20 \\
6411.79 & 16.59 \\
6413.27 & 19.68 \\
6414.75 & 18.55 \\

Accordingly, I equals 1.80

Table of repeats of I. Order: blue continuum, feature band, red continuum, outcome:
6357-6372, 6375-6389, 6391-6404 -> 0.9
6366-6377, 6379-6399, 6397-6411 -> 1.4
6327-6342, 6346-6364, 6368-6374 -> -1.1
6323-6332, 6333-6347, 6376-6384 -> 0.8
